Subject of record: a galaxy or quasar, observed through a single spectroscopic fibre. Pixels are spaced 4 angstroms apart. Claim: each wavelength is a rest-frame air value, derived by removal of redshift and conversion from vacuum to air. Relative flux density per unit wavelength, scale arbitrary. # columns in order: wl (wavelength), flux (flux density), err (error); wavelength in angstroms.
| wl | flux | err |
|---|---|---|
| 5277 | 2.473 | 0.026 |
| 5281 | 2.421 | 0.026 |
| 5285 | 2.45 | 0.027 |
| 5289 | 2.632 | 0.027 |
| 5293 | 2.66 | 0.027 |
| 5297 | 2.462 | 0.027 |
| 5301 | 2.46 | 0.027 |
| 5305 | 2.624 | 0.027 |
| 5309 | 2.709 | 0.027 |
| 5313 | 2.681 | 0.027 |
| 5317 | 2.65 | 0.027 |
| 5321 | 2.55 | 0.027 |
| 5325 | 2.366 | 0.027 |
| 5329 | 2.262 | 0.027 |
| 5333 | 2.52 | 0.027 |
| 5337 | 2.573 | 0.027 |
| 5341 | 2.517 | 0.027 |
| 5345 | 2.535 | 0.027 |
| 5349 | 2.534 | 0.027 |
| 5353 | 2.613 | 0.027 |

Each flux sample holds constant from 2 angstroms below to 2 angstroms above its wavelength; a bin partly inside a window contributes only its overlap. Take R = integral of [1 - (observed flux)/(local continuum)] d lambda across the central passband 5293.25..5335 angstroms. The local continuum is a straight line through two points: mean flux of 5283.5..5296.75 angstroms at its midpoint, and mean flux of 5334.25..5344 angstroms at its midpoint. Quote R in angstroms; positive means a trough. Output 0.4 angstroms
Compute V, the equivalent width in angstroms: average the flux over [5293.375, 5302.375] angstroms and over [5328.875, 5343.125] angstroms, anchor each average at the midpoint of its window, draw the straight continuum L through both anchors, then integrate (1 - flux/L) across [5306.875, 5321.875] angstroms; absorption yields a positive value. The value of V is -1.0 angstroms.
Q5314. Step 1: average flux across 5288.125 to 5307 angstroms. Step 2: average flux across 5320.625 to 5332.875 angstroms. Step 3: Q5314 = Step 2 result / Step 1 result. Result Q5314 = 0.93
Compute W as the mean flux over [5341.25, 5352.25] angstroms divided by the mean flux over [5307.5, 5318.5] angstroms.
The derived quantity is 0.95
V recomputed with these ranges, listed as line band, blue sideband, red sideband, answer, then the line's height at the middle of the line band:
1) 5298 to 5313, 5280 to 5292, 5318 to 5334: -0.7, 2.48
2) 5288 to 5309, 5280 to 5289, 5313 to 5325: -0.5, 2.52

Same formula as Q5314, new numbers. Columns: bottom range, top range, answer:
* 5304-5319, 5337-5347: 0.95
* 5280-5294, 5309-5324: 1.03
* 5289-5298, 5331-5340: 0.98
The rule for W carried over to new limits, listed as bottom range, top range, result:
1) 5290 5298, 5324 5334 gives 0.92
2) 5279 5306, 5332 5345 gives 1.00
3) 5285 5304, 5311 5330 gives 0.99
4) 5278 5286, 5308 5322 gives 1.09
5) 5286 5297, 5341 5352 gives 0.98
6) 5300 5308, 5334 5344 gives 0.99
